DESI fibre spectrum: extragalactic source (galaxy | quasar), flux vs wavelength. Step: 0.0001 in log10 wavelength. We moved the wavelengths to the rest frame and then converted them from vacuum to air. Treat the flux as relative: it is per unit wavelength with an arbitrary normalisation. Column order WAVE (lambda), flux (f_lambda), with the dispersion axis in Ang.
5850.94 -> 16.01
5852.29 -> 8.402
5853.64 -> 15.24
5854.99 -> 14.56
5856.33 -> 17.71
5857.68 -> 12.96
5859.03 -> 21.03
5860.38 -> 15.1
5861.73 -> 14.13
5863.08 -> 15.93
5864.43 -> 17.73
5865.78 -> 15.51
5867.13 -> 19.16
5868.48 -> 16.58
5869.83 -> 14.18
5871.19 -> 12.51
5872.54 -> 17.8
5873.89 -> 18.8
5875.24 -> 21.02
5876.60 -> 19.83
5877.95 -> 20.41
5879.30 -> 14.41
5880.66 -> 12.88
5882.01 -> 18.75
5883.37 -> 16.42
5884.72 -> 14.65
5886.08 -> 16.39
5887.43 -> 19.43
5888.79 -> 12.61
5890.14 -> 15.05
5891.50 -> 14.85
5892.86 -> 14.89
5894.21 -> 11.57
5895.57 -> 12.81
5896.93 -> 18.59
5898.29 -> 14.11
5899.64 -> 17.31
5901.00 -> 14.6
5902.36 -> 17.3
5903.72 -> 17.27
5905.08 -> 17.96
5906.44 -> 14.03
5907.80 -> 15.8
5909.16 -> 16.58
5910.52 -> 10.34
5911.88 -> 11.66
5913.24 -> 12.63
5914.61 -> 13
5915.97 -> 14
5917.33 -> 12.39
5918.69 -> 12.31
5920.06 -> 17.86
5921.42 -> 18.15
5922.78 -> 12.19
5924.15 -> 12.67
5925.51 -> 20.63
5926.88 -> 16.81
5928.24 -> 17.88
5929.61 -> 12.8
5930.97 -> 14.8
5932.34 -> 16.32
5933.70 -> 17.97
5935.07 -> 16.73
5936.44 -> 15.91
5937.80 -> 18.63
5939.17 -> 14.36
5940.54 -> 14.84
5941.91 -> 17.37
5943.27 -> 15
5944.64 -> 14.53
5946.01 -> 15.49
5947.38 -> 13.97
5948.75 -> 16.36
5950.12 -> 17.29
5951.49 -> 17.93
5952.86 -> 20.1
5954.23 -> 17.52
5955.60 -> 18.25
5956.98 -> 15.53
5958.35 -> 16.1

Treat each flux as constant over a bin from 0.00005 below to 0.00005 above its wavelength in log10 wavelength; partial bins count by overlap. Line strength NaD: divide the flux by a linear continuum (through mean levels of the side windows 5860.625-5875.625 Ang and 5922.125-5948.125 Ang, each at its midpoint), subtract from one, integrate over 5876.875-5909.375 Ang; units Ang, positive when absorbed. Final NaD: 0.9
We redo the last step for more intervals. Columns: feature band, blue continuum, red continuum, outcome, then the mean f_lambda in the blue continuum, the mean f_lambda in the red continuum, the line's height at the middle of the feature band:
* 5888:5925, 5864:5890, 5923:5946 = 4.0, 16.7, 16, 16.4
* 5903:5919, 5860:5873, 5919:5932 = 1.8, 15.8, 15.9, 15.9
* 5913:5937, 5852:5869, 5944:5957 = 1.7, 15.9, 16.8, 16.5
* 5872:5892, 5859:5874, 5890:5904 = -1.4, 16.3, 15.3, 15.7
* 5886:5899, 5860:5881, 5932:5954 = 1.3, 16.7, 16.5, 16.6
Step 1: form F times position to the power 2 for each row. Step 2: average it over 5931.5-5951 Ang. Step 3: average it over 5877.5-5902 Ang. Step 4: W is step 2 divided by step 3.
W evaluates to 1.05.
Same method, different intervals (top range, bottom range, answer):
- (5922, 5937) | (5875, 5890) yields 0.96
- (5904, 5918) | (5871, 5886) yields 0.82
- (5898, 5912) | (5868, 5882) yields 0.92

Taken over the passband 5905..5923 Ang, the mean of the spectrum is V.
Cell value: 14.1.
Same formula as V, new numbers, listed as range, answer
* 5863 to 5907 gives 16.2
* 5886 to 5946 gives 15.3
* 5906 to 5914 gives 13.5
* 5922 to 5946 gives 15.9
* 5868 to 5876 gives 16.8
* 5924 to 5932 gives 16.2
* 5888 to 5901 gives 14.7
